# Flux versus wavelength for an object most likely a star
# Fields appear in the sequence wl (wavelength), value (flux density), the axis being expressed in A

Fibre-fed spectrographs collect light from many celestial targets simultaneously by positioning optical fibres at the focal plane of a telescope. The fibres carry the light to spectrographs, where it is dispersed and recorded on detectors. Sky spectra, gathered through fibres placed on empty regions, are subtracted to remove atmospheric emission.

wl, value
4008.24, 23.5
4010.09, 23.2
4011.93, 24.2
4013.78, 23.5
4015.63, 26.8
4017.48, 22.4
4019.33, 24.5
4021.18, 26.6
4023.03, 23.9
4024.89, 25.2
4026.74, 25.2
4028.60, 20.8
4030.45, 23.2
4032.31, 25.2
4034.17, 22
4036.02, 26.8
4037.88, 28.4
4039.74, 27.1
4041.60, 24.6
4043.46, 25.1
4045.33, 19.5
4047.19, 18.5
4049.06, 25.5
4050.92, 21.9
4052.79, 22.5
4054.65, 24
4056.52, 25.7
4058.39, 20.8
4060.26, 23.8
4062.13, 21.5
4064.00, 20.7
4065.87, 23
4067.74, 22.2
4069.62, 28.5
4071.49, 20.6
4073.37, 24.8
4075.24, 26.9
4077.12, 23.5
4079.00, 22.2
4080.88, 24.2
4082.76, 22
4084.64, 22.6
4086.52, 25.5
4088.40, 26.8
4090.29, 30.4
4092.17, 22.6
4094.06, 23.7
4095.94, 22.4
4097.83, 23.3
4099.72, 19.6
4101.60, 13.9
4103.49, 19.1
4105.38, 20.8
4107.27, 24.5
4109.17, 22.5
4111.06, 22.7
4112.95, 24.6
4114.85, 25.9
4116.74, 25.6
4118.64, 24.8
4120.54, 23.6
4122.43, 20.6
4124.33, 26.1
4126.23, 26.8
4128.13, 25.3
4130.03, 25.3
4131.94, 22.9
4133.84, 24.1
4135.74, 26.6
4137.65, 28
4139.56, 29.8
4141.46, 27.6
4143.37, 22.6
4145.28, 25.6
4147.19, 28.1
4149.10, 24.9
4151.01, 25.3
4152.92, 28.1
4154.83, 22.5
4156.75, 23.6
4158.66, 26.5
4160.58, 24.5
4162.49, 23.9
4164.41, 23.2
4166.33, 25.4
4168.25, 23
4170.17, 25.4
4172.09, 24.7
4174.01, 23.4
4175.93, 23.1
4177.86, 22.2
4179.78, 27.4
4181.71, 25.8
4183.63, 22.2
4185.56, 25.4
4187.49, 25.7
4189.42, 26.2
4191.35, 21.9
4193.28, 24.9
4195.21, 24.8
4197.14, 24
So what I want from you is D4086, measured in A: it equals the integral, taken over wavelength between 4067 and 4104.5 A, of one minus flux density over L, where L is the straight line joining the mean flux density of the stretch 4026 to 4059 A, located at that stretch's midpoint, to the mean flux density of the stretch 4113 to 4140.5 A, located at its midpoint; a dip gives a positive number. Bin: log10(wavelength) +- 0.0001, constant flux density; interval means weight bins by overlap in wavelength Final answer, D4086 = 2.0 A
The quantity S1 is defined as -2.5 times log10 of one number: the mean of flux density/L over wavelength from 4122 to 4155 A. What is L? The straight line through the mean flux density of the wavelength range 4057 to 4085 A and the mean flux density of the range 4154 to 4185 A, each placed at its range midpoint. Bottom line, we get -0.080 mag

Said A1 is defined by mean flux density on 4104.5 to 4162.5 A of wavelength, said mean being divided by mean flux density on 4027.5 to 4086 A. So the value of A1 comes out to 1.06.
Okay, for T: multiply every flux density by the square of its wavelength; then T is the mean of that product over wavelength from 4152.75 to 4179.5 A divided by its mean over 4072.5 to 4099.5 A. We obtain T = 1.04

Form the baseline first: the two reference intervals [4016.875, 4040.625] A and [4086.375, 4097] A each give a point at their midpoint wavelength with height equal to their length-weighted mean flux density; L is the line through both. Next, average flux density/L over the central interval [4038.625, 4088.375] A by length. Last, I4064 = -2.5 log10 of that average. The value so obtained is 0.07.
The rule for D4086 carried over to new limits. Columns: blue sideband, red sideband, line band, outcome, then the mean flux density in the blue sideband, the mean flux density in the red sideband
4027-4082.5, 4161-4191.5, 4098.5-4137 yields 1.1 A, 23.6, 24.4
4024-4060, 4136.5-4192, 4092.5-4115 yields 2.4 A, 23.8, 25.1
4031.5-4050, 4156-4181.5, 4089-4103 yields 1.2 A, 24.3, 24.4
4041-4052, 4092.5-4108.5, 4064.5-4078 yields -1.4 A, 22.4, 21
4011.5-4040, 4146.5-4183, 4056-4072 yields 1.1 A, 24.7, 24.7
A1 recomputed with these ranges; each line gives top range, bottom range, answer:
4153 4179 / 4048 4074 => 1.04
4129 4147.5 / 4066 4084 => 1.09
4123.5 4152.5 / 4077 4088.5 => 1.10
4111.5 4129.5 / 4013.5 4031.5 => 1.02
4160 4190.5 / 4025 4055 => 1.03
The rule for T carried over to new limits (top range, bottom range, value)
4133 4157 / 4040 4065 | 1.20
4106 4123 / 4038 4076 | 1.05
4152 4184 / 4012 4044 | 1.06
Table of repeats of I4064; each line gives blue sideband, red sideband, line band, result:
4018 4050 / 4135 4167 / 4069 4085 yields 0.038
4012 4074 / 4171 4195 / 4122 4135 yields -0.020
